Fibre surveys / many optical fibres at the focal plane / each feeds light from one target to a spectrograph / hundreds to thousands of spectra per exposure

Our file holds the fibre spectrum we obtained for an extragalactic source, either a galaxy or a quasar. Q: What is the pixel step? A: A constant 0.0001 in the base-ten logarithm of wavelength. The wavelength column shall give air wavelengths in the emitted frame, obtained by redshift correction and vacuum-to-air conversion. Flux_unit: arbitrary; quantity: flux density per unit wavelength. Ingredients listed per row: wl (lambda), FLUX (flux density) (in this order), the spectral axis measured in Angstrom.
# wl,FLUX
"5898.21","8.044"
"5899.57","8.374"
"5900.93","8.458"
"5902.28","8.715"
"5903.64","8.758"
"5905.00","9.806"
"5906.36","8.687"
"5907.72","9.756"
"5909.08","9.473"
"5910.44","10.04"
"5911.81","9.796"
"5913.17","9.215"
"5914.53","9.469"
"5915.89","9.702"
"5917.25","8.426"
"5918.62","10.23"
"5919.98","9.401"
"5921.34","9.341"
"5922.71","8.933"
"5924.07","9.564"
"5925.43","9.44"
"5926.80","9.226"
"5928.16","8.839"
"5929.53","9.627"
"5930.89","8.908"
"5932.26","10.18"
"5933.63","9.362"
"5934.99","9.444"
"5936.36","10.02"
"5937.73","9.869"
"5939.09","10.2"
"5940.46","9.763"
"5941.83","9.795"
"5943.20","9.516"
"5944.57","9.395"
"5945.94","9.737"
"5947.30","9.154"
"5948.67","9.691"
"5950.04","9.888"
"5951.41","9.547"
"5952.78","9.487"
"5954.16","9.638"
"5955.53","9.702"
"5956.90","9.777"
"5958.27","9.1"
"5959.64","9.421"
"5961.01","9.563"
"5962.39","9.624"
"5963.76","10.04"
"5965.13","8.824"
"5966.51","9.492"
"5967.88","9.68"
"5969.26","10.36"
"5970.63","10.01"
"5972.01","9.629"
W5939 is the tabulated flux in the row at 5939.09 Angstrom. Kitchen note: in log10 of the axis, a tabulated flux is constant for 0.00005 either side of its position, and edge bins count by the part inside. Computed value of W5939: 10.2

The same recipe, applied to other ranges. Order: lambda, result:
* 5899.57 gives 8.374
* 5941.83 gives 9.795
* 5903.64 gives 8.758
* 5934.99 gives 9.444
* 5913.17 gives 9.215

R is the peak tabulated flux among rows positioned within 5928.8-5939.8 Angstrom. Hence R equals 10.2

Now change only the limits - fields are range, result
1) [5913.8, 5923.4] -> 10.23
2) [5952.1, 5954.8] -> 9.638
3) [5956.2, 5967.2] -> 10.04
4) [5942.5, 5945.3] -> 9.516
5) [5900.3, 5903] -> 8.715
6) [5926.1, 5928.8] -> 9.226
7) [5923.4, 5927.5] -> 9.564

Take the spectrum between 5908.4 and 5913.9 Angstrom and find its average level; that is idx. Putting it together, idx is 9.62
